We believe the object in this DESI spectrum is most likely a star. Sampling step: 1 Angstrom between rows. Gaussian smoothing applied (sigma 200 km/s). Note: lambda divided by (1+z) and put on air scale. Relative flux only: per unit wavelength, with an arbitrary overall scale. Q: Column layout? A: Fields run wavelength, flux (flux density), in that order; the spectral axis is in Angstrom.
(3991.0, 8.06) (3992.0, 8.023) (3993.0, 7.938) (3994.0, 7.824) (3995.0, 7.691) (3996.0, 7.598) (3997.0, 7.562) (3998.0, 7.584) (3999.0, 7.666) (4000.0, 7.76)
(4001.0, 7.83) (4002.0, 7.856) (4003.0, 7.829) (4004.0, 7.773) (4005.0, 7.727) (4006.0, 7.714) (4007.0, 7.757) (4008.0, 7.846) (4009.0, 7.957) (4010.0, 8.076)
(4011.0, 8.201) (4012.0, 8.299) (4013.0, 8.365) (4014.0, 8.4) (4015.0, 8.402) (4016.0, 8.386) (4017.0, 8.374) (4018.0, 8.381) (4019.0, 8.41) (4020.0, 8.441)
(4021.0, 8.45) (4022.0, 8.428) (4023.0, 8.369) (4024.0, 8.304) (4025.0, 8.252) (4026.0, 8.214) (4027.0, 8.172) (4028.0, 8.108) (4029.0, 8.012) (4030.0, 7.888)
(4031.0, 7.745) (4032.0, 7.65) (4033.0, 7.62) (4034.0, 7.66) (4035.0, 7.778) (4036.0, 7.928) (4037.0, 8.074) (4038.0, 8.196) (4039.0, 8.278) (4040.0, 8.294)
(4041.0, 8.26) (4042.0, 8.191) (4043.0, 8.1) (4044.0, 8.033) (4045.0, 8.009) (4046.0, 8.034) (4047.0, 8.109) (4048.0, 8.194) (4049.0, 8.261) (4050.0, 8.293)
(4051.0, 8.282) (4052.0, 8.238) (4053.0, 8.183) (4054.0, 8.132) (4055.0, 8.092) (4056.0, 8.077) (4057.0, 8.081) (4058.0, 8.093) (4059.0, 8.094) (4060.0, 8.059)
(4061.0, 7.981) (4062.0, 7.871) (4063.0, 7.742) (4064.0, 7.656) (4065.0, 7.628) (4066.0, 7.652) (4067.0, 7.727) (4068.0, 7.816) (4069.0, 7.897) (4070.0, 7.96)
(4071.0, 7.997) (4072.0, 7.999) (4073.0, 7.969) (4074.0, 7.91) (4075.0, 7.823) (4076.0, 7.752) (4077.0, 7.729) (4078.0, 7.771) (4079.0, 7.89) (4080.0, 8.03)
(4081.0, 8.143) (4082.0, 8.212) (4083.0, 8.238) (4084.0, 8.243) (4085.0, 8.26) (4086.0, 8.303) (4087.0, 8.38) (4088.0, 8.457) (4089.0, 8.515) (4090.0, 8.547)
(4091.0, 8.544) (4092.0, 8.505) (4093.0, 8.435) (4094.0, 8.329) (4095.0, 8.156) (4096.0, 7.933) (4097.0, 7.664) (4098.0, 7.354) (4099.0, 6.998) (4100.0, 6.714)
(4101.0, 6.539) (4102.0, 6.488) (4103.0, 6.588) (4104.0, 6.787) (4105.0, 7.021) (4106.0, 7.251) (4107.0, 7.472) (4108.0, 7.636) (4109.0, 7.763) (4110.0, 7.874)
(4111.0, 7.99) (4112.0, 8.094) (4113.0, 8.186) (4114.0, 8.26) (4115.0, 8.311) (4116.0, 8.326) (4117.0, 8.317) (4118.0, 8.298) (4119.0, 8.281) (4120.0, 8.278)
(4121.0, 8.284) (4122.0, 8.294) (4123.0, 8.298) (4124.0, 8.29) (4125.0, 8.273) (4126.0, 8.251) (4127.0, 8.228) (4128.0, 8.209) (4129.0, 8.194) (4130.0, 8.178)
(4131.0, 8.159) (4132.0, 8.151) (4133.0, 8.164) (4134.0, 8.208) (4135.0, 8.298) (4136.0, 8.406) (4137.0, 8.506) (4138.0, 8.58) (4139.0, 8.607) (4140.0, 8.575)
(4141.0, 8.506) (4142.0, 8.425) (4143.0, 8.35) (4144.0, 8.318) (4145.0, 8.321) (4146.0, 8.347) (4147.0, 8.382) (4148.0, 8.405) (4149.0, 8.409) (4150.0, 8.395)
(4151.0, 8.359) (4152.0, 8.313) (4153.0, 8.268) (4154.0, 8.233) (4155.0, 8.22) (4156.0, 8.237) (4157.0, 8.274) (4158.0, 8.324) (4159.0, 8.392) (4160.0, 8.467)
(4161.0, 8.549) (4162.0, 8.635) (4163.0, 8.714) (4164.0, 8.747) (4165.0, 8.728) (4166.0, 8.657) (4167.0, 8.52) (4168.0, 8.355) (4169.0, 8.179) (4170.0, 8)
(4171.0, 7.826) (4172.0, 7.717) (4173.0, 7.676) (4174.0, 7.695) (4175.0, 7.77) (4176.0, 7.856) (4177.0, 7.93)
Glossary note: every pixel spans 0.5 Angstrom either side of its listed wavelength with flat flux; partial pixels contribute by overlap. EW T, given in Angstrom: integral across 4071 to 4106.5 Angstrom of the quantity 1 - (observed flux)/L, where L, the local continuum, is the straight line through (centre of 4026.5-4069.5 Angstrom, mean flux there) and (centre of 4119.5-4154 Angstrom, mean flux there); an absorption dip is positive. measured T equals 1.5 Angstrom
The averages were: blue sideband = 8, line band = 7.82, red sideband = 8.33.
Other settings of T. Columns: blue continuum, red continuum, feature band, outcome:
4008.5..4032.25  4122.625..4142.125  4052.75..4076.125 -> 1.0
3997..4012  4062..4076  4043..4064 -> -0.7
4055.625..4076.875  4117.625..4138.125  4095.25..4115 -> 1.7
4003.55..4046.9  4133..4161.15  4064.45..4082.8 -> 0.7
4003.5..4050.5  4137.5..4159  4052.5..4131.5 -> 2.9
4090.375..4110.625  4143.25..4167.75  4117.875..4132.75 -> -0.6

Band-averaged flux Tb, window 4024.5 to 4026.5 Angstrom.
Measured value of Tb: 8.23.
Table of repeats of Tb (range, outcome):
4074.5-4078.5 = 7.77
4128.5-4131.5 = 8.18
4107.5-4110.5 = 7.76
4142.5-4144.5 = 8.33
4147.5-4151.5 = 8.39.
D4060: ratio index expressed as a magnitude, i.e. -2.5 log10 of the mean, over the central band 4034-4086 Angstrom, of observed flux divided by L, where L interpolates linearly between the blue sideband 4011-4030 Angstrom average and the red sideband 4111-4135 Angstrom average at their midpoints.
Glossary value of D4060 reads 0.03 mag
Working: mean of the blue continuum 8.31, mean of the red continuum 8.24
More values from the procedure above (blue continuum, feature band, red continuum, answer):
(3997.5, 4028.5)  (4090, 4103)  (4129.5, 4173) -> 0.085 mag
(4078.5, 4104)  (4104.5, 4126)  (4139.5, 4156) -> 0.006 mag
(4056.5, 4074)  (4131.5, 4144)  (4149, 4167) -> -0.009 mag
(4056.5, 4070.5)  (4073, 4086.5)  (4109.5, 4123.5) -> -0.005 mag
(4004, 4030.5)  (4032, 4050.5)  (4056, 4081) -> -0.002 mag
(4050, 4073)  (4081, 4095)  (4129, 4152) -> -0.035 mag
